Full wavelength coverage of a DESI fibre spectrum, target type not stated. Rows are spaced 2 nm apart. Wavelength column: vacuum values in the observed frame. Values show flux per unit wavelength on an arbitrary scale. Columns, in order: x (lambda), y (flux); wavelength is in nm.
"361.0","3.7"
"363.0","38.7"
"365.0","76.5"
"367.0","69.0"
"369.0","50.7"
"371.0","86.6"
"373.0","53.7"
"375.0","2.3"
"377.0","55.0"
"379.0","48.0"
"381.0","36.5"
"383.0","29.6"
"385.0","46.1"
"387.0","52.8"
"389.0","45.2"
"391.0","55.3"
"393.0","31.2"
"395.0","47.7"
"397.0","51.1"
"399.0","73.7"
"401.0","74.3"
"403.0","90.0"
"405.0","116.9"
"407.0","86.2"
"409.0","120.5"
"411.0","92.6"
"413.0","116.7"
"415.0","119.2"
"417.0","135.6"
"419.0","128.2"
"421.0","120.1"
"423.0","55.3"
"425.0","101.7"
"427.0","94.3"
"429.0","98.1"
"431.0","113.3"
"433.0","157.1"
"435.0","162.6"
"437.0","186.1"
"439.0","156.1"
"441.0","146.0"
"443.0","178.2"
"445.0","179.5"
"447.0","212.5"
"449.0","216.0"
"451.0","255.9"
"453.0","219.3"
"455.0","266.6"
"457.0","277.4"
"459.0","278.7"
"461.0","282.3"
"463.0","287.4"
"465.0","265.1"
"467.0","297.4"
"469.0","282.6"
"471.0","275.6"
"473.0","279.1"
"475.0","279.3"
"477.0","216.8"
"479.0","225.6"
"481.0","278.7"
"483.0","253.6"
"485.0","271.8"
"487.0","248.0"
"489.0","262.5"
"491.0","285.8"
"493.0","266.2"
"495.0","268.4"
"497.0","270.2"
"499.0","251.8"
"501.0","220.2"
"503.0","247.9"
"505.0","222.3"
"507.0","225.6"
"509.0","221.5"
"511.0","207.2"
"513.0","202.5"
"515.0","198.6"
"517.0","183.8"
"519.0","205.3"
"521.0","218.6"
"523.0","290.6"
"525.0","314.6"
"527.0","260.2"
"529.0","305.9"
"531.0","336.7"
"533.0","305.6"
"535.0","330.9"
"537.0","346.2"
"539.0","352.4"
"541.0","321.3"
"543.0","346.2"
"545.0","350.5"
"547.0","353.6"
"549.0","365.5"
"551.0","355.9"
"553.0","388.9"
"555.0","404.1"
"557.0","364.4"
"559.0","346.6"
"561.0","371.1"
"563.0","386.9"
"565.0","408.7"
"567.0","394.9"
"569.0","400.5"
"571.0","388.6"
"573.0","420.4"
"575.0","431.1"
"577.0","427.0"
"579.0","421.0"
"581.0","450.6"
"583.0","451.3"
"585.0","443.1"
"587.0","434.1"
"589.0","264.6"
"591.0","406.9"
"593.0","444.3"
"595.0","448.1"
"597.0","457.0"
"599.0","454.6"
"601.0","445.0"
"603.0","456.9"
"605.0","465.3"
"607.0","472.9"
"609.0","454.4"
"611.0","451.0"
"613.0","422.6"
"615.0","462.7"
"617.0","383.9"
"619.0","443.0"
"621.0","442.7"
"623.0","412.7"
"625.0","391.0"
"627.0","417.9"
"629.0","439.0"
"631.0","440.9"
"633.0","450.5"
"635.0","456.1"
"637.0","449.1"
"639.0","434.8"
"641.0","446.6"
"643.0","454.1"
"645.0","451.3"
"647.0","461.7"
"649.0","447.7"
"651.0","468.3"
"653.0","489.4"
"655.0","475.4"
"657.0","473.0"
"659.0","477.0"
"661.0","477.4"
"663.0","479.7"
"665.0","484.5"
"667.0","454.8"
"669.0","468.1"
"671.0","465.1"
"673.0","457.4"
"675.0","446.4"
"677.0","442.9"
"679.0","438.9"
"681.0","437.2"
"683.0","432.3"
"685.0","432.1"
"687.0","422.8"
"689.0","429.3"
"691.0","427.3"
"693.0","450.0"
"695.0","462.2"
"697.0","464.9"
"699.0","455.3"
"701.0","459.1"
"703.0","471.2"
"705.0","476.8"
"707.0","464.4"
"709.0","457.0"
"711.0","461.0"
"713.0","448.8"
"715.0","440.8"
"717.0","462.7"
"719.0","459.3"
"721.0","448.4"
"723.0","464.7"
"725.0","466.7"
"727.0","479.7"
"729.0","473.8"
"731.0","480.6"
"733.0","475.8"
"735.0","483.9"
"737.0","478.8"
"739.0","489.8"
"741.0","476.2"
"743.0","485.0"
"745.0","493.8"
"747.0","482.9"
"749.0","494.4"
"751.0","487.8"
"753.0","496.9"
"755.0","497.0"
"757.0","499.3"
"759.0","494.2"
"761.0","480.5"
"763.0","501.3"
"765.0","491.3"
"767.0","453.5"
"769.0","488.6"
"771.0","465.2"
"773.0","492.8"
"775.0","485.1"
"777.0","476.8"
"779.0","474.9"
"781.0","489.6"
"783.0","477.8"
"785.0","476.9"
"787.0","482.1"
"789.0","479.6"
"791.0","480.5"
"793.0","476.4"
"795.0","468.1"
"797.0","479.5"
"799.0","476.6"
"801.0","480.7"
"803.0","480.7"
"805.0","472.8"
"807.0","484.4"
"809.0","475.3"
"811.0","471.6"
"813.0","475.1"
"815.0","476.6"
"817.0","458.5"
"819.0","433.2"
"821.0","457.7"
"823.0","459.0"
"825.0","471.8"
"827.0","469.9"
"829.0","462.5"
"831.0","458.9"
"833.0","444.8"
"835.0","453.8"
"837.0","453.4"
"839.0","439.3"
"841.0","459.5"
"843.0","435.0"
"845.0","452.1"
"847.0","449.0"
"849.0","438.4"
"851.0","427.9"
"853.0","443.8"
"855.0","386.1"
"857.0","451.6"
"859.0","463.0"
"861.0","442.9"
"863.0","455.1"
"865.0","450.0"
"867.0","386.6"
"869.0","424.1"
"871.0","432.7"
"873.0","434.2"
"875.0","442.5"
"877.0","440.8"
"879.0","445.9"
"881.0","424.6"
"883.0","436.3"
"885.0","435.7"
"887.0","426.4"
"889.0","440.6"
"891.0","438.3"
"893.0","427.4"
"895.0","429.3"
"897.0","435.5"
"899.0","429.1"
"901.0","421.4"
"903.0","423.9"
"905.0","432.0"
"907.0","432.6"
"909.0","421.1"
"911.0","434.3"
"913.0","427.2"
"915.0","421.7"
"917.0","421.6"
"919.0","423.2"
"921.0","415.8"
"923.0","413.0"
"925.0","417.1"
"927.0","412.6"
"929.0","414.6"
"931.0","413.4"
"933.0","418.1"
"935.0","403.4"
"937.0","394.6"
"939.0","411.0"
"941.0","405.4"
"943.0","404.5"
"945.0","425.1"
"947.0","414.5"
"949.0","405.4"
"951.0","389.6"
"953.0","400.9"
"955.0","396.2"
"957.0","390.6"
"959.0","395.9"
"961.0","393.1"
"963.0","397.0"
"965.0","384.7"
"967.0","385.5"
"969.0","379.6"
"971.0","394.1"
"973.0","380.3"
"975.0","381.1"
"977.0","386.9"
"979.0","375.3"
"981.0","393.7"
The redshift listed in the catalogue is 0.000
